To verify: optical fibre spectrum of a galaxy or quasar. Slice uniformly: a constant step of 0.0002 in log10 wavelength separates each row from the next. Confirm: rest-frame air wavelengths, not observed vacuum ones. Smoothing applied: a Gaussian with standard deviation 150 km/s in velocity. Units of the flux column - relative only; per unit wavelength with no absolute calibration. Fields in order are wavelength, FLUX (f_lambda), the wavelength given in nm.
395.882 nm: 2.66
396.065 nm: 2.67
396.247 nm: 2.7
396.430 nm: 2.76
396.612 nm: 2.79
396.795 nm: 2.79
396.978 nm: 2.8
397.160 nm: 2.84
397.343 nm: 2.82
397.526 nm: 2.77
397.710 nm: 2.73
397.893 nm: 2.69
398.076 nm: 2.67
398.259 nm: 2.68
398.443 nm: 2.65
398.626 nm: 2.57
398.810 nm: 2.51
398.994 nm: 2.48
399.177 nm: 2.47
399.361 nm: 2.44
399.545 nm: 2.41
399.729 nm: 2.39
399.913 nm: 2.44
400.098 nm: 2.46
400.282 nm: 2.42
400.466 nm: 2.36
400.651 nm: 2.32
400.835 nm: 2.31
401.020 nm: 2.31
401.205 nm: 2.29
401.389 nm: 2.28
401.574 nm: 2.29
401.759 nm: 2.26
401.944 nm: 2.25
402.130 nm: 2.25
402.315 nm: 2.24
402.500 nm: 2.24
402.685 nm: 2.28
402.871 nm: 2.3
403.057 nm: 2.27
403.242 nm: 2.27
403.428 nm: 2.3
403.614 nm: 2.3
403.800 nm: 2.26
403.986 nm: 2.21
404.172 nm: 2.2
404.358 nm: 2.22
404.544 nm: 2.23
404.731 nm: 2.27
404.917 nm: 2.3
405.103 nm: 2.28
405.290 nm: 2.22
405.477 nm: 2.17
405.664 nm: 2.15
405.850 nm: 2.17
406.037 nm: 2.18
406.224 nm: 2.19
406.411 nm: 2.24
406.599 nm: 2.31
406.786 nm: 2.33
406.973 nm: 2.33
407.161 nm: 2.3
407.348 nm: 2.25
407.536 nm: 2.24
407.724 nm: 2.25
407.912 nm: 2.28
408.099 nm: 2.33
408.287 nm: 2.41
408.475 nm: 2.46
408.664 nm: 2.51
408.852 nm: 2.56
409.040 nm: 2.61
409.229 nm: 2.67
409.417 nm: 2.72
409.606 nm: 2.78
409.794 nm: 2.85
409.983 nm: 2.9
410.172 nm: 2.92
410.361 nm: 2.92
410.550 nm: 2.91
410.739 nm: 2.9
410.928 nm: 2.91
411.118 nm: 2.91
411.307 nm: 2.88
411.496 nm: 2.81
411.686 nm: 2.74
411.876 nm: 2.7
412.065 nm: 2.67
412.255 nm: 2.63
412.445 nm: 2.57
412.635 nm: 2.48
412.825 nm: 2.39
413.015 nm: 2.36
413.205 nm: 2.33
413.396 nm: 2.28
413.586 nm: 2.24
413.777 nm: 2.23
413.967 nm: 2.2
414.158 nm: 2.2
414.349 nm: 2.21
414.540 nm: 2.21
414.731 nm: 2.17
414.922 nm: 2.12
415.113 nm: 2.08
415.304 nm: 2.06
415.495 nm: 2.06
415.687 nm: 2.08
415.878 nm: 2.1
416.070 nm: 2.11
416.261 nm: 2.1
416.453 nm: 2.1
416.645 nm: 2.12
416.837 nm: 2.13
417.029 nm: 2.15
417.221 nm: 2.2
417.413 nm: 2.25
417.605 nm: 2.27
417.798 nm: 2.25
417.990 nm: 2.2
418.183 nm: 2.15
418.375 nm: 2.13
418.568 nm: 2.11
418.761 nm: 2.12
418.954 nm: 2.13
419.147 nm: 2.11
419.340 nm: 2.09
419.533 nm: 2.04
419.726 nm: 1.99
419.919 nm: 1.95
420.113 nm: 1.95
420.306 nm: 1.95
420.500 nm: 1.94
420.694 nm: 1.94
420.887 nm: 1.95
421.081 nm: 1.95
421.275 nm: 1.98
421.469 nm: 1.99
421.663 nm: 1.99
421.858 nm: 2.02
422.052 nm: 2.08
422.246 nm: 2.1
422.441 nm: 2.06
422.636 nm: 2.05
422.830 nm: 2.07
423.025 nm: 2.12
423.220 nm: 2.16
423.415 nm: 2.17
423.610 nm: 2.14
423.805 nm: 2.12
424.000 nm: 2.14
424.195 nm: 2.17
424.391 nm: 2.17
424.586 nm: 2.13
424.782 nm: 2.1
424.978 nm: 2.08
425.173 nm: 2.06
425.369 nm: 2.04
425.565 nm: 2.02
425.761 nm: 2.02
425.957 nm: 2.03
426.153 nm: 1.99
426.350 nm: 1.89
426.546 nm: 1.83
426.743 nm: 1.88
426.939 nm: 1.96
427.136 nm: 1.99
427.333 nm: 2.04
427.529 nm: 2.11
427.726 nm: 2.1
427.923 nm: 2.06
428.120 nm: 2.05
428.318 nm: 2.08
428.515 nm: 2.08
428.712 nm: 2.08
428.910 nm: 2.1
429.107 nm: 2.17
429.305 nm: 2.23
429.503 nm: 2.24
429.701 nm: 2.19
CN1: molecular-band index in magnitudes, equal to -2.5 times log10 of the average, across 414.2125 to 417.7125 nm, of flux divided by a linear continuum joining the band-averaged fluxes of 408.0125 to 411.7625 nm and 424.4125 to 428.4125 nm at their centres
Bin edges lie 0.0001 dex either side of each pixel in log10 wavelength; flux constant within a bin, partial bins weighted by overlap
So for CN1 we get 0.16 mag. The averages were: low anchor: 2.74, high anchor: 2.03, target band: 2.14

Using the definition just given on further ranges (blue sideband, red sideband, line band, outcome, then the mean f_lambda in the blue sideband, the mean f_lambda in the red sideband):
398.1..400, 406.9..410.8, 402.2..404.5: 0.13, 2.51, 2.58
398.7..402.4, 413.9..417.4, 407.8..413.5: -0.20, 2.36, 2.14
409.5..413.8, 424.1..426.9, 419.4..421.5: 0.15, 2.67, 2.03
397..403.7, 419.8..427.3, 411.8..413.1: -0.15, 2.44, 2.03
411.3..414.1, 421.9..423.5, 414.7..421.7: 0.09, 2.48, 2.1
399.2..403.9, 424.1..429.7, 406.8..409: -0.05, 2.32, 2.06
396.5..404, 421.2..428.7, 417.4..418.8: -0.01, 2.45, 2.05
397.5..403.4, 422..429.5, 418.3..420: 0.04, 2.41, 2.07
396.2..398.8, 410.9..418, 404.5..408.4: 0.12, 2.73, 2.32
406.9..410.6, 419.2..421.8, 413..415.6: 0.05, 2.56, 1.98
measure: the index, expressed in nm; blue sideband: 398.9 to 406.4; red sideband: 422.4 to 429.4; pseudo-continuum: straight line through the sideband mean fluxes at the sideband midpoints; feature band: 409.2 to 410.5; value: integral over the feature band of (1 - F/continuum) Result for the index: -0.36 nm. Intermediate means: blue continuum 2.29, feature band 2.83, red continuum 2.07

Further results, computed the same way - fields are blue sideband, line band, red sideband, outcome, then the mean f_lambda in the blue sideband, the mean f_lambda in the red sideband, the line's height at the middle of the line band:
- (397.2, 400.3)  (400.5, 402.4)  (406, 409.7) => 0.18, 2.57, 2.4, 2.52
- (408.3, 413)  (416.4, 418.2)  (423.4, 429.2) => 0.18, 2.71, 2.06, 2.43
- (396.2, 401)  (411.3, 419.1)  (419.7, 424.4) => -0.22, 2.58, 2.04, 2.2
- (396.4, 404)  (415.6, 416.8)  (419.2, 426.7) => 0.03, 2.46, 2.04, 2.16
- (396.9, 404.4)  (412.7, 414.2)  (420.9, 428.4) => -0.04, 2.42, 2.05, 2.22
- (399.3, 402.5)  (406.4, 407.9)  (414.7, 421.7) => -0.03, 2.33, 2.08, 2.24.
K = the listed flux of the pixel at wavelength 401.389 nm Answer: 2.28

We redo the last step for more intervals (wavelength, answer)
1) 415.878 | 2.1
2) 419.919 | 1.95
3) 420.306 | 1.95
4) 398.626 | 2.57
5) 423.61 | 2.14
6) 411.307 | 2.88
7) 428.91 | 2.1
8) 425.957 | 2.03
